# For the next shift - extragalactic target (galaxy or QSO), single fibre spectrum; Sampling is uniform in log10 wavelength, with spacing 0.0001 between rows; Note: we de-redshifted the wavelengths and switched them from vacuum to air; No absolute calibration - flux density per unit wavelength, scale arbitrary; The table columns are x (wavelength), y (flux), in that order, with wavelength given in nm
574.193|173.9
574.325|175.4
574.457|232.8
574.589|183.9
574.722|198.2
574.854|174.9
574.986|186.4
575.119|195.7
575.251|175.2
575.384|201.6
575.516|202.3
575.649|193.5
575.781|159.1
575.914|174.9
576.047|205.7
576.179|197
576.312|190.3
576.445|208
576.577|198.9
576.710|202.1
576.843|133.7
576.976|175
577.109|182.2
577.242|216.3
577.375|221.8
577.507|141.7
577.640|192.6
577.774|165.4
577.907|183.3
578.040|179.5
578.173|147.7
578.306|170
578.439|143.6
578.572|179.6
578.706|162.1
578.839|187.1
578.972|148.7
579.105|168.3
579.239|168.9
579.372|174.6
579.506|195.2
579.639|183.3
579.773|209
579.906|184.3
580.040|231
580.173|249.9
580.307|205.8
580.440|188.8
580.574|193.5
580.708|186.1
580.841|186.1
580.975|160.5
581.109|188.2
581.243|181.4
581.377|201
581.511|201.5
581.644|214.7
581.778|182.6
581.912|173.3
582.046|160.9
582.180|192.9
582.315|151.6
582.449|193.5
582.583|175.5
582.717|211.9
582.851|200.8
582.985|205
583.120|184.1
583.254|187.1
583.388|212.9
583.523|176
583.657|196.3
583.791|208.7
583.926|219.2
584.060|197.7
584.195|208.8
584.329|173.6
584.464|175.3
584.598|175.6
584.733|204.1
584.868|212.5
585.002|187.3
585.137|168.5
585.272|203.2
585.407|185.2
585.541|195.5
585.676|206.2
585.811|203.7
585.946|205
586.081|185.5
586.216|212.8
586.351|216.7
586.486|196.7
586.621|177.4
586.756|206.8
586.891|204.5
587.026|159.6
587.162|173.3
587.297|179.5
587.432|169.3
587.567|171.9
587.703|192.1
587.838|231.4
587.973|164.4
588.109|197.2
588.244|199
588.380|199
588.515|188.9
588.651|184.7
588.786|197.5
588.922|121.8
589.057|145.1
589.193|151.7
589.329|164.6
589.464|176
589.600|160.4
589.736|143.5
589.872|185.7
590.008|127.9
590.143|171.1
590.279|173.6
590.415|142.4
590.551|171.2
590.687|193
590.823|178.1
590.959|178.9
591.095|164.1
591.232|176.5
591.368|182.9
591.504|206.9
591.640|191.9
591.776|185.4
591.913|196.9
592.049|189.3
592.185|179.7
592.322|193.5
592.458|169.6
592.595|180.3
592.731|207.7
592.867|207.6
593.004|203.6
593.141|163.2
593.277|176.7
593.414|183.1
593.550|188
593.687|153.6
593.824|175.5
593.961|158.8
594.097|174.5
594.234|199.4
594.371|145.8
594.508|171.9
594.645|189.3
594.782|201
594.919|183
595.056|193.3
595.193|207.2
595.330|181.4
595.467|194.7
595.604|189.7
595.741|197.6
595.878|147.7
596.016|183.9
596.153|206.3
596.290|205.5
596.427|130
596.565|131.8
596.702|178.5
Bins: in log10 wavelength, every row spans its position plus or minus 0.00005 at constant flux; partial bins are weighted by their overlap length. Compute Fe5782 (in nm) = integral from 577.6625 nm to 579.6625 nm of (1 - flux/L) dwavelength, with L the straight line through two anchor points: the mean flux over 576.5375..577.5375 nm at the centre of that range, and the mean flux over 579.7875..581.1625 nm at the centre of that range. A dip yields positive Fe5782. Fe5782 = 0.21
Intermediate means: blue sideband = 185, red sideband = 198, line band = 171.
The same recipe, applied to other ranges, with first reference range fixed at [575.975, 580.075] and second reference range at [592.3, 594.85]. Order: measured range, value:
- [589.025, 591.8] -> 0.17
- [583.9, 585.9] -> -0.14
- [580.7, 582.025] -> -0.04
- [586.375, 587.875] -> -0.05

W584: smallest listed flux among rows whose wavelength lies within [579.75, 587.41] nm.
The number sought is 151.6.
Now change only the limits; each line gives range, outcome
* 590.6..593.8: 153.6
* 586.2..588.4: 159.6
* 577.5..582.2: 141.7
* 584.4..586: 168.5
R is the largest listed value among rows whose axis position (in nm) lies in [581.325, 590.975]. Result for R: 231.4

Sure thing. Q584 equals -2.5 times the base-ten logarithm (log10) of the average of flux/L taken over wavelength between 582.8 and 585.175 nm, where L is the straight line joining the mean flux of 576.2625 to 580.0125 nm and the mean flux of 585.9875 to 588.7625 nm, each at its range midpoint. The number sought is -0.04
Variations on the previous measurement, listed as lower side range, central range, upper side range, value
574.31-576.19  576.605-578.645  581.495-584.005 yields 0.09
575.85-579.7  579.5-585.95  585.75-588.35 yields -0.04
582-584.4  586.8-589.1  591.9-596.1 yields 0.04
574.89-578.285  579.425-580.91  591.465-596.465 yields -0.09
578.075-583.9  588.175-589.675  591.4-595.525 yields 0.09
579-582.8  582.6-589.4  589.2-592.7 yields -0.04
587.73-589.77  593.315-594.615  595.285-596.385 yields 0.07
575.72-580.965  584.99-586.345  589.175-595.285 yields -0.09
